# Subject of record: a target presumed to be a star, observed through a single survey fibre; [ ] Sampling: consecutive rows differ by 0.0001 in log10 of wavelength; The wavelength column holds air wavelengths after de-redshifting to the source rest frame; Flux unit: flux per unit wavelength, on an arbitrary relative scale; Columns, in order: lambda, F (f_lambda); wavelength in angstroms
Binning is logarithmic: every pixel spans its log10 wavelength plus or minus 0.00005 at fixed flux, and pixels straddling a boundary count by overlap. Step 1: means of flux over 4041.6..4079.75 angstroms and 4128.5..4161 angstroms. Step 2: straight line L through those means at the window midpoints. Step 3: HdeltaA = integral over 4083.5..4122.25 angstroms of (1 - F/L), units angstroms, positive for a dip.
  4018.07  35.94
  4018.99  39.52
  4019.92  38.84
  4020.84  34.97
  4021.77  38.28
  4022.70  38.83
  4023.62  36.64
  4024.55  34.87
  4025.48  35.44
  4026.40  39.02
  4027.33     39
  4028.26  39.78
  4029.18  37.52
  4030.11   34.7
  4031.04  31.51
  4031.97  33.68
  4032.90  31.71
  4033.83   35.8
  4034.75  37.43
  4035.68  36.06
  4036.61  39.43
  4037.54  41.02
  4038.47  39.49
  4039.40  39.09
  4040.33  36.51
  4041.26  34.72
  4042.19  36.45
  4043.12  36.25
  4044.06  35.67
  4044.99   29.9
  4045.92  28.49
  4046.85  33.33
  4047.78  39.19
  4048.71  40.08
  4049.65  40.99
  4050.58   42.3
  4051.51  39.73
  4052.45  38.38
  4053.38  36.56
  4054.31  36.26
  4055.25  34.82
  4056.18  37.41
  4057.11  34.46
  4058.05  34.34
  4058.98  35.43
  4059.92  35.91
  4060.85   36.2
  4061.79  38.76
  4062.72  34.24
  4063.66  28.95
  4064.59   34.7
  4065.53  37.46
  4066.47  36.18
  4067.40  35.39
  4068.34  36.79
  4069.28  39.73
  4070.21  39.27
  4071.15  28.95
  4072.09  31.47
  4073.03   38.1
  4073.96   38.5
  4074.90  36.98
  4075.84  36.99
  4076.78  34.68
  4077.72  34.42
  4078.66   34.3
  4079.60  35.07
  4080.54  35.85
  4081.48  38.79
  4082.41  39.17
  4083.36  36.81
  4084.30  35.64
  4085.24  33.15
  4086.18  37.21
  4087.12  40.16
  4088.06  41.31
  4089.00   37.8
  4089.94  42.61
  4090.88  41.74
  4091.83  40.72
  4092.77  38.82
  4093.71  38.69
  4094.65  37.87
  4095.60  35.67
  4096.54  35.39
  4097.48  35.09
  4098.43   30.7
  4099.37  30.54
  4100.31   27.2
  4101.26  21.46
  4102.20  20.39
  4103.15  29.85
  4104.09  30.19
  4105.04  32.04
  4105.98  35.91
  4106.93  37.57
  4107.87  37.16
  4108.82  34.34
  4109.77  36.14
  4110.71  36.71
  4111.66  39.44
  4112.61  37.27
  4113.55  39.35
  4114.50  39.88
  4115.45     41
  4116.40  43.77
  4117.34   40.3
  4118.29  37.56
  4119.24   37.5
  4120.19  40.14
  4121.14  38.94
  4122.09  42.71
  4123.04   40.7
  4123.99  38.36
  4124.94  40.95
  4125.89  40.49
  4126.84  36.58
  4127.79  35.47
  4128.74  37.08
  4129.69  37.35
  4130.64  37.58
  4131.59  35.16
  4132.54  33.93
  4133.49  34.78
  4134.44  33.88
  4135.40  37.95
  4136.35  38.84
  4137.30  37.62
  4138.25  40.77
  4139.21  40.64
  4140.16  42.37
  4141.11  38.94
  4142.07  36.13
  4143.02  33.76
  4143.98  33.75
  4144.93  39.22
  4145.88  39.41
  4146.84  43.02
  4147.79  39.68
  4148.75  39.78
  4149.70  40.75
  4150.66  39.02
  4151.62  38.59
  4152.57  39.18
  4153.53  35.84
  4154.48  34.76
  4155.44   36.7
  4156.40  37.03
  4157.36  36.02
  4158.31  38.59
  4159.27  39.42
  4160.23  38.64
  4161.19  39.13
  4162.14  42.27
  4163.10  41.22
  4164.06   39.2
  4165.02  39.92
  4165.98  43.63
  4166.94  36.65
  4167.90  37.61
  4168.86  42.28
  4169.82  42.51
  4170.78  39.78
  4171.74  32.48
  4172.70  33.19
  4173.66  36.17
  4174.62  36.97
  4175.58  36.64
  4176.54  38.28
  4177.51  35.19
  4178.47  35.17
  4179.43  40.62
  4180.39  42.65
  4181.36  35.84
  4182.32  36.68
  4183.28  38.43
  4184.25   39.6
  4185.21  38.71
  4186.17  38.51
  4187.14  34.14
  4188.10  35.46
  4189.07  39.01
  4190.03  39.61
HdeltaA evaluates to 0.6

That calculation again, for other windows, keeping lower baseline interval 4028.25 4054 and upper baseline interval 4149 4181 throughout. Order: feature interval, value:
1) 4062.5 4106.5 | 2.4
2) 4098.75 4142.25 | 1.3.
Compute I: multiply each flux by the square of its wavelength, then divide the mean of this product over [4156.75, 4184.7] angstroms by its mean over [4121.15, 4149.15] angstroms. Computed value 1.02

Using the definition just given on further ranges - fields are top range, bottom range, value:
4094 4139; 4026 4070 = 1.03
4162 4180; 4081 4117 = 1.10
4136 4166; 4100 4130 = 1.08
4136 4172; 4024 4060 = 1.13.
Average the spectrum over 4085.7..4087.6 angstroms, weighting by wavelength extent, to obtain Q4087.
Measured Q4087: 38.7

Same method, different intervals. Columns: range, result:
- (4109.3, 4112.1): 37.4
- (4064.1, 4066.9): 36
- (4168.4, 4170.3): 42.4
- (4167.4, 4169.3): 39.8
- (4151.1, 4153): 38.9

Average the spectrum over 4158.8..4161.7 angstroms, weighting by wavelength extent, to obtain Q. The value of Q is 39.2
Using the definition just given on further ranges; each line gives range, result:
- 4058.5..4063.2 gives 36.1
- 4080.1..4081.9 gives 37.3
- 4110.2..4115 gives 38.5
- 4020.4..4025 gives 36.7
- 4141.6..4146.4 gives 36.5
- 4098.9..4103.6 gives 25.9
